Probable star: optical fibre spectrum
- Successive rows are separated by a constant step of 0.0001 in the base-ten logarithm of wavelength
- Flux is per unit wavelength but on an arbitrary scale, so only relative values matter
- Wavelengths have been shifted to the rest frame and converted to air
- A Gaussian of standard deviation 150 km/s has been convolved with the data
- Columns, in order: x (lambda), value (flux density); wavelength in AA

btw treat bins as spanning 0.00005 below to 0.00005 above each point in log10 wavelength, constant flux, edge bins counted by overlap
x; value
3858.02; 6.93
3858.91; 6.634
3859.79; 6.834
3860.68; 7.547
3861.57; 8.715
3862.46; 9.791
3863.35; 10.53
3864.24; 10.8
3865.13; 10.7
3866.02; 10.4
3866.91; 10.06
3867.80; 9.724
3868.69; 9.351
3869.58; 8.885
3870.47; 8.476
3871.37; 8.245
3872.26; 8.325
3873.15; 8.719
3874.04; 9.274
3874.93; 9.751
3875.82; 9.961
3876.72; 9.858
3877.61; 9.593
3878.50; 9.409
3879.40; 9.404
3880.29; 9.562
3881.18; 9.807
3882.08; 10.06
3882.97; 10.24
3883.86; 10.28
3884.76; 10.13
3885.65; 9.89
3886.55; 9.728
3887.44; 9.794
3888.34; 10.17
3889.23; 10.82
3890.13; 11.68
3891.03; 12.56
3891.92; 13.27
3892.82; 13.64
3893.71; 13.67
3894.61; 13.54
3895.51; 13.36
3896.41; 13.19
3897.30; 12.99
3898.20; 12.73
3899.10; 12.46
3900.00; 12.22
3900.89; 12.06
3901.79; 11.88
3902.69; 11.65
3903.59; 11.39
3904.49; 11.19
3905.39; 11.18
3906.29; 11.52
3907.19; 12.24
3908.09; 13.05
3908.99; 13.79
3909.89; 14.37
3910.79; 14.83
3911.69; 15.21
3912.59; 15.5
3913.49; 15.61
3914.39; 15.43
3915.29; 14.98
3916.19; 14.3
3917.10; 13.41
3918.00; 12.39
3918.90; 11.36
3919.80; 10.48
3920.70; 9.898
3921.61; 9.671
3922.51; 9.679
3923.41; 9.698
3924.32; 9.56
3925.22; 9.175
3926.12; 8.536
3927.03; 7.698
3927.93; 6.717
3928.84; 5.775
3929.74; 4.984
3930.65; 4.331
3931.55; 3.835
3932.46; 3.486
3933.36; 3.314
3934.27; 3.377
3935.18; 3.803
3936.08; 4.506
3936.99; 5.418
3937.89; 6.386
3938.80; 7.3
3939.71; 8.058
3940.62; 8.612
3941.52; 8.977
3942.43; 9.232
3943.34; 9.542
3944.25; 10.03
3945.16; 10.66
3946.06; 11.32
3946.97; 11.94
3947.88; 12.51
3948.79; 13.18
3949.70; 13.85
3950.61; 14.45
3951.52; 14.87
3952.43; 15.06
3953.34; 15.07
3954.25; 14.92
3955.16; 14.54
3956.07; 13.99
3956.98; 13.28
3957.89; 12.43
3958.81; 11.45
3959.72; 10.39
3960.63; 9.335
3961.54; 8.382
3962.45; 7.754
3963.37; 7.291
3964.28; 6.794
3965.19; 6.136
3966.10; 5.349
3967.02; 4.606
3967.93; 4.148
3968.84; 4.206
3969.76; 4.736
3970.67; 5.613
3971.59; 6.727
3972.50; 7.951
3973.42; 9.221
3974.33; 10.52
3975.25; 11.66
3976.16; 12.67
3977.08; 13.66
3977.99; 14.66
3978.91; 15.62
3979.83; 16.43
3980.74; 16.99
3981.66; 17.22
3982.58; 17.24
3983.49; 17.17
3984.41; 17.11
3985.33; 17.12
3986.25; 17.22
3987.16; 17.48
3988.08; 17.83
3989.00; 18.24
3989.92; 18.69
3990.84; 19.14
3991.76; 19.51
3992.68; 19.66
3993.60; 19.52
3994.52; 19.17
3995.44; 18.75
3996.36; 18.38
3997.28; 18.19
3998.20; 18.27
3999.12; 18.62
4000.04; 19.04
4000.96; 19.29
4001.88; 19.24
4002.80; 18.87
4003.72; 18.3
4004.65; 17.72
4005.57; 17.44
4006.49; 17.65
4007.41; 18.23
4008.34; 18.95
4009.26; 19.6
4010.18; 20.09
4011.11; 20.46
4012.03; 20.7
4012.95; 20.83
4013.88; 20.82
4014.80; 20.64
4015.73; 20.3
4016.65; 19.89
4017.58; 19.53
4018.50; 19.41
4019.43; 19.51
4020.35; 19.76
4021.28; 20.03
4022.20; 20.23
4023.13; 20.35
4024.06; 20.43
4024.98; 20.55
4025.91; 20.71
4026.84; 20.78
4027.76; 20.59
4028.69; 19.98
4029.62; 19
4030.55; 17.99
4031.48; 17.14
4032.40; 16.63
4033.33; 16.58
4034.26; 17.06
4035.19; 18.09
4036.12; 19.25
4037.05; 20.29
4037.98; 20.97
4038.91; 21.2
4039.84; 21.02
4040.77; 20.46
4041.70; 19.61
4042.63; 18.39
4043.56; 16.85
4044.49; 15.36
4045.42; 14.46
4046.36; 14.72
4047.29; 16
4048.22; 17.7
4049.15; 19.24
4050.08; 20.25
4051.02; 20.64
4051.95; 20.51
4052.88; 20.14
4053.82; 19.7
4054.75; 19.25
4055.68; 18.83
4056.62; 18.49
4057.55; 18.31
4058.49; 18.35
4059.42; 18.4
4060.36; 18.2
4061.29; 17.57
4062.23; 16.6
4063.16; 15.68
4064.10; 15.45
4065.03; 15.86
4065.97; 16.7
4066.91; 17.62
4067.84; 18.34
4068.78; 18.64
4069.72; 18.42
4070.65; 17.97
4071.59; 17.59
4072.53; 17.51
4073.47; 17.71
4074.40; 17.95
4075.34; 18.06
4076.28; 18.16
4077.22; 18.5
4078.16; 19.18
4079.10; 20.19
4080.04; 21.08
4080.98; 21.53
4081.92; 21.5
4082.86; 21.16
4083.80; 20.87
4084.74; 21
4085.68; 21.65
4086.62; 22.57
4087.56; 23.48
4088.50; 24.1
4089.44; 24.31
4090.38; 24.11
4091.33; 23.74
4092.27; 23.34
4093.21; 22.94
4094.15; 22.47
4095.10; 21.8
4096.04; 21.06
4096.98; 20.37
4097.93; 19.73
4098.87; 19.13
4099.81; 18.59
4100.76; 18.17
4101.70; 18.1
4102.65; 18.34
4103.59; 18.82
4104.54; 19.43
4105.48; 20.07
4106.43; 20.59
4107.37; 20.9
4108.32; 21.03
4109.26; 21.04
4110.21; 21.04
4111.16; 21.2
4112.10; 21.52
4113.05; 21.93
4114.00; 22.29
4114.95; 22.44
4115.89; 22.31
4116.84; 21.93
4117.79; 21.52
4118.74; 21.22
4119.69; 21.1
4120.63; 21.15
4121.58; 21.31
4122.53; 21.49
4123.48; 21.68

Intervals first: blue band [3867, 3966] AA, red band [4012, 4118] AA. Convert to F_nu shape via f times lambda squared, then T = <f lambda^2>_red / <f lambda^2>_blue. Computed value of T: 2.0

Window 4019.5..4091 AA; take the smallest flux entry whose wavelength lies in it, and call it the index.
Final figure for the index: 14.46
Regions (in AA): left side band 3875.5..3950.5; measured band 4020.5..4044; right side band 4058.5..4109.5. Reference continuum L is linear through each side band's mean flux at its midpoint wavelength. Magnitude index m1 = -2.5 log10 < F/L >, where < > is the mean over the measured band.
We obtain -0.15 mag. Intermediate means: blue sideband 10.5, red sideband 19.8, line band 19.4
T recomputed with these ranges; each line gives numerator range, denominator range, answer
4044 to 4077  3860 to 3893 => 1.97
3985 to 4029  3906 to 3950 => 2.04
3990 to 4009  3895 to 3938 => 1.89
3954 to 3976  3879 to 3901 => 0.79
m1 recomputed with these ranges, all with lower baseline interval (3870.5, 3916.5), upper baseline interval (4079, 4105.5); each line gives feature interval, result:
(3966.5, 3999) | 0.12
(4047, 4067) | 0.08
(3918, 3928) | 0.34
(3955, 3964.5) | 0.38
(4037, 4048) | 0.04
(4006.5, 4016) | -0.15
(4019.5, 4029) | -0.14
